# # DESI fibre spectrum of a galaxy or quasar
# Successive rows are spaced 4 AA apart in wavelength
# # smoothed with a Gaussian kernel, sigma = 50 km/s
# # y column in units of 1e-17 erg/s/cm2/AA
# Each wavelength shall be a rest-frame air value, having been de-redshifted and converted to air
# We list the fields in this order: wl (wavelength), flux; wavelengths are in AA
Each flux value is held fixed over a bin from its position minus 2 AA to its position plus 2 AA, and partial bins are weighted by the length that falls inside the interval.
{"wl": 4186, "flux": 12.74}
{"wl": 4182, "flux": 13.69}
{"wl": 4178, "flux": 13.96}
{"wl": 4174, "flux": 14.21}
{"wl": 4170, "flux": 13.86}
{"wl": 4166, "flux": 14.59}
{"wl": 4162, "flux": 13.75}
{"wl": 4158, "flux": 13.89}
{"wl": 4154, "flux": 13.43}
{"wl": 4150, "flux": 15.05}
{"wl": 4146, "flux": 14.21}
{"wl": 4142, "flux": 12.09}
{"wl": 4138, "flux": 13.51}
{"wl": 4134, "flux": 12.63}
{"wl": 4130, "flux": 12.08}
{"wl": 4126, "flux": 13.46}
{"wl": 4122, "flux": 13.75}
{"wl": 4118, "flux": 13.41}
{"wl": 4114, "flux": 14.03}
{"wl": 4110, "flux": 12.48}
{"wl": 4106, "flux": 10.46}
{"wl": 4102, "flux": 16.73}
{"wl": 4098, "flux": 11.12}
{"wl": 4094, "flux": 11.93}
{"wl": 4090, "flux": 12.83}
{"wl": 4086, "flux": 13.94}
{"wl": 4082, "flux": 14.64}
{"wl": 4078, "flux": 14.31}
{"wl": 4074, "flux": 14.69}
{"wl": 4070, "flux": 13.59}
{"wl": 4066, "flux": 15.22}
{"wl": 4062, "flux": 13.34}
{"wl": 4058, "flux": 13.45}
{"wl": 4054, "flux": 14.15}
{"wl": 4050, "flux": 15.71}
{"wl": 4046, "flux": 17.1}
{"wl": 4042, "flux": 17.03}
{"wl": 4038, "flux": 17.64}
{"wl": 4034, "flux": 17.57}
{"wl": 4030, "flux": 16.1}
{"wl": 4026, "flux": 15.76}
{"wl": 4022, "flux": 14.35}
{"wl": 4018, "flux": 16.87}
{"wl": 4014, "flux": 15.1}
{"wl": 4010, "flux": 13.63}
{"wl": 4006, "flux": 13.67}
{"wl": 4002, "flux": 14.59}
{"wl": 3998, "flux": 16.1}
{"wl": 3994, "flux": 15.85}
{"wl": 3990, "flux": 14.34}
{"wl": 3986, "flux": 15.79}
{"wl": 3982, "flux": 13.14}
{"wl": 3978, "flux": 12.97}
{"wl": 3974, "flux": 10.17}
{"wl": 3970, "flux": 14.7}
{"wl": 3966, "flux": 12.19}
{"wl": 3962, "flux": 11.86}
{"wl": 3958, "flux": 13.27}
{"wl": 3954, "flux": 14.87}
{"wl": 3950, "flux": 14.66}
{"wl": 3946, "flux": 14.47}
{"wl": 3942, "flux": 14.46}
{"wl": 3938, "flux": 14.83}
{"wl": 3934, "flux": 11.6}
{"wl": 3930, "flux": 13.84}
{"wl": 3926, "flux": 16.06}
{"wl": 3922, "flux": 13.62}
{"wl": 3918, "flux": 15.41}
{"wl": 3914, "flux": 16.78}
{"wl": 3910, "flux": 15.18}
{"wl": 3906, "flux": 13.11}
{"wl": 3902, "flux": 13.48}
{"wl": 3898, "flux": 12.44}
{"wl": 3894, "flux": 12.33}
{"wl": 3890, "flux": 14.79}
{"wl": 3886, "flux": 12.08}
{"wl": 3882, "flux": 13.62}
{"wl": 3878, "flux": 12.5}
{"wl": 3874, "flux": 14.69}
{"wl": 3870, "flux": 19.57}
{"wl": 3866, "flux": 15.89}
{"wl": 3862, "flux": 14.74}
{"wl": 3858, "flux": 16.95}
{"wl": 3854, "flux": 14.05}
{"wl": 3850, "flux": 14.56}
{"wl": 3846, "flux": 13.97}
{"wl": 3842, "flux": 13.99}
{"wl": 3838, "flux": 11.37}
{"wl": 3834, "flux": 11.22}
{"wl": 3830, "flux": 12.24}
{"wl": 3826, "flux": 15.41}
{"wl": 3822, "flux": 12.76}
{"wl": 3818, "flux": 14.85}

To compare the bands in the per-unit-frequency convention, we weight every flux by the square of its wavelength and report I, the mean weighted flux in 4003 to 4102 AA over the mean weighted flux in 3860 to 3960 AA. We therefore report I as 1.11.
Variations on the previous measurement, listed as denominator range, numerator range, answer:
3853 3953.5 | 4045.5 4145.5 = 1.03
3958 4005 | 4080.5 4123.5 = 1.02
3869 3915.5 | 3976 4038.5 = 1.14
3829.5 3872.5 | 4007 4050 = 1.21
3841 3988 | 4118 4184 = 1.09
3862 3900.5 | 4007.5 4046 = 1.21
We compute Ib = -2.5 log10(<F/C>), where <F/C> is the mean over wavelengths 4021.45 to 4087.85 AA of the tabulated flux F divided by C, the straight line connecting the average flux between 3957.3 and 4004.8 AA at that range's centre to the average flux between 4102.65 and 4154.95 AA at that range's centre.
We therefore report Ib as -0.132 mag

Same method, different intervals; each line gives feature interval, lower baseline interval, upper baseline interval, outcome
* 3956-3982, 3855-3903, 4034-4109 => 0.15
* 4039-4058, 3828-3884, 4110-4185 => -0.15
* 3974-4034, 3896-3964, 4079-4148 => -0.08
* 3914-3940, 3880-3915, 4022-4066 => -0.03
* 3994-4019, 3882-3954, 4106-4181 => -0.09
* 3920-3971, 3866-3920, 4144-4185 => 0.03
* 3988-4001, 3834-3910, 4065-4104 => -0.10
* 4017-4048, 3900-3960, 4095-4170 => -0.19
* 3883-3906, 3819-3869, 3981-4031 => 0.10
